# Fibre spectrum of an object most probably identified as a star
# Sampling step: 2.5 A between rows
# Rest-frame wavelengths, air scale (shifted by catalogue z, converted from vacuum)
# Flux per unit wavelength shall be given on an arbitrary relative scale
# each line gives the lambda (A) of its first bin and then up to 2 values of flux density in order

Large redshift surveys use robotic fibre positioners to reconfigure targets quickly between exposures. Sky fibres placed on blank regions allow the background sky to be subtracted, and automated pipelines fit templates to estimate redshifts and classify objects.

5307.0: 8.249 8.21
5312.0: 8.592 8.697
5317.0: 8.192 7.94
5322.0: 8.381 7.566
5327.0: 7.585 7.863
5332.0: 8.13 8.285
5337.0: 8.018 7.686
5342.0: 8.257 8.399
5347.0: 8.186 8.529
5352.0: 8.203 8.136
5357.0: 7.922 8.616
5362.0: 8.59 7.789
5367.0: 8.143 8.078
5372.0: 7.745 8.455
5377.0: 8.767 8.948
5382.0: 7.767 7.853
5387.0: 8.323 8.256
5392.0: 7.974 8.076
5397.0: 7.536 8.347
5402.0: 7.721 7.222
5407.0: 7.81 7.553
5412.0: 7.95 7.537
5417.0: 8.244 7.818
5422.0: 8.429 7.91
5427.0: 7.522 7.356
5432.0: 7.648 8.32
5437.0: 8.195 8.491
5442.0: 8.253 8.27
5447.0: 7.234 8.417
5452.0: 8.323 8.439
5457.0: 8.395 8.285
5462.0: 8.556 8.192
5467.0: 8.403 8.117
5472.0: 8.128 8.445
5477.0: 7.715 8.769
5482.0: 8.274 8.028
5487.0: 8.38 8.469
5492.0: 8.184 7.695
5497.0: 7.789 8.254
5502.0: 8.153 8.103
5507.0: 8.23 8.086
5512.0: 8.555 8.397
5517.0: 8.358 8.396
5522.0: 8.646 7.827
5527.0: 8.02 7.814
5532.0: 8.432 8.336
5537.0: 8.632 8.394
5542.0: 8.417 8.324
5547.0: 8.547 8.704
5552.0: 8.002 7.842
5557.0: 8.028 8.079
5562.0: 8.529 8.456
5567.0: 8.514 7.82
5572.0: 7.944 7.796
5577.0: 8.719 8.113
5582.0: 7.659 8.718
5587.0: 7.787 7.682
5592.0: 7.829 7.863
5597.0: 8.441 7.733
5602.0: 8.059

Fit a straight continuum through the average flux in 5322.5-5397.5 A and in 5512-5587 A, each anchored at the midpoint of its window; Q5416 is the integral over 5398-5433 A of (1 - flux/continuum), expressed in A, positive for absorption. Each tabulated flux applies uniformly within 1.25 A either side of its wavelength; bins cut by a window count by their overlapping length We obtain 1.6 A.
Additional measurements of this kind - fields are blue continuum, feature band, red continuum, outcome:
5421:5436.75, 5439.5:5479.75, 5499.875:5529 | -1.2 A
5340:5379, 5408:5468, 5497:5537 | 1.3 A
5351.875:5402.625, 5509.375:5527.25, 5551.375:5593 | -0.4 A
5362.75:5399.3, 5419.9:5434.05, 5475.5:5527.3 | 0.6 A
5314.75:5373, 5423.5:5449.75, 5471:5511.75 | 0.7 A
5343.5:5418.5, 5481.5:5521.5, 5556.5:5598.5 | -0.6 A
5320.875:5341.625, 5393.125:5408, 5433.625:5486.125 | 0.6 A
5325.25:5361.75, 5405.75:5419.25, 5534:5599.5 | 0.6 A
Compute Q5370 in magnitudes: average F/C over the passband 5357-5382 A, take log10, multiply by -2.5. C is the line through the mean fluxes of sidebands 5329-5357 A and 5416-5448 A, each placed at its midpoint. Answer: -0.03 mag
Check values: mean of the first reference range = 8.15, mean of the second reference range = 7.98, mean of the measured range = 8.3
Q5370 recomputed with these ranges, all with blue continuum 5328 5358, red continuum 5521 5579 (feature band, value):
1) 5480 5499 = 0.009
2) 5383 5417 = 0.040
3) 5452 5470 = -0.020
